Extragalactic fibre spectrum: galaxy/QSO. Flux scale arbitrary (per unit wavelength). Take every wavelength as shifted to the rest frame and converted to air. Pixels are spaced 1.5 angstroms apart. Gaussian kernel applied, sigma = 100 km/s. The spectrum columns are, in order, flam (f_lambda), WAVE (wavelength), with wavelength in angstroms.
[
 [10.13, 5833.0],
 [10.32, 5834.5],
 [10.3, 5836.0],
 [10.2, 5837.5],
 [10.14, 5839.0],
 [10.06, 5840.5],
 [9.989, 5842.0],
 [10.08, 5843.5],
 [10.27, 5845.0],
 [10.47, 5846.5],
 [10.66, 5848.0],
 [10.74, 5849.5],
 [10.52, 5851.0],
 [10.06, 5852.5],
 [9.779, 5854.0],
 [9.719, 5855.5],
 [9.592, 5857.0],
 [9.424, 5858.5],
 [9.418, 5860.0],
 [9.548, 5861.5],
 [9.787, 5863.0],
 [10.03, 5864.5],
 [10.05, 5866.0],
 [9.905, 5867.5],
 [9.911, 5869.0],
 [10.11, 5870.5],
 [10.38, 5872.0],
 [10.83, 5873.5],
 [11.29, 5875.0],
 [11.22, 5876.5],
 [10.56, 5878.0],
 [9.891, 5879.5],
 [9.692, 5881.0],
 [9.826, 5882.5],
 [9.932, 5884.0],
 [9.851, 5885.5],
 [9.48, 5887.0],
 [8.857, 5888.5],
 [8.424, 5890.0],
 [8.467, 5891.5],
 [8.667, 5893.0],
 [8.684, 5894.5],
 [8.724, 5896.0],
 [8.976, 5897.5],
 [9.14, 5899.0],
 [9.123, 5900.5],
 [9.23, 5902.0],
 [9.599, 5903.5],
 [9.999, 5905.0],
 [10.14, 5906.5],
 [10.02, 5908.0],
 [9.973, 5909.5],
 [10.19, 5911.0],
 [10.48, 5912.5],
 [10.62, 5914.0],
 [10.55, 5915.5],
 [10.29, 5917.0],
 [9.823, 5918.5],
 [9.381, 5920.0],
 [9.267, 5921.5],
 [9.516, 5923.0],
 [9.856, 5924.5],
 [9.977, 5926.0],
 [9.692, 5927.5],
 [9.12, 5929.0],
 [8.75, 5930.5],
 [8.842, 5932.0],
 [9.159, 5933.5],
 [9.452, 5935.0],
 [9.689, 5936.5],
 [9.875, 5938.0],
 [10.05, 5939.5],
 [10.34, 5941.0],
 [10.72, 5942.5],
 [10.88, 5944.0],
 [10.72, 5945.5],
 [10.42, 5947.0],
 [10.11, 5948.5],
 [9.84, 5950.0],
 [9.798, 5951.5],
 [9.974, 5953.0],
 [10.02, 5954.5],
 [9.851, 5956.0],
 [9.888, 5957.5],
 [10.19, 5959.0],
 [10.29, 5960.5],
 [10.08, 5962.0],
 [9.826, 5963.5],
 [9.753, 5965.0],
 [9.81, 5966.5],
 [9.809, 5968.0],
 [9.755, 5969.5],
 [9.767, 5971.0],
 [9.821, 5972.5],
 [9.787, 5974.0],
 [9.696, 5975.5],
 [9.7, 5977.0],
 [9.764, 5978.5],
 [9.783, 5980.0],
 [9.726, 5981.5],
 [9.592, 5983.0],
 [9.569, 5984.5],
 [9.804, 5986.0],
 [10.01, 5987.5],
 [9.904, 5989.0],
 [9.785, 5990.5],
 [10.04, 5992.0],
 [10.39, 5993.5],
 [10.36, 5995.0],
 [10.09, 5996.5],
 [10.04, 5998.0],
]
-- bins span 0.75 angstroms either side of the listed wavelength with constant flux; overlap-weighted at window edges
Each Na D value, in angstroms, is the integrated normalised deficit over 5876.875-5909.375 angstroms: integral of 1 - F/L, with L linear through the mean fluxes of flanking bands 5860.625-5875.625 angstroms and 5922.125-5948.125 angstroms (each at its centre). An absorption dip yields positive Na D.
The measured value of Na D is 2.0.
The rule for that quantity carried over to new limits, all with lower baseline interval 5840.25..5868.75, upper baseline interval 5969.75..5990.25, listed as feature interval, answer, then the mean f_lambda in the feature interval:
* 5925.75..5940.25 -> 0.6 angstroms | 9.44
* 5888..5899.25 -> 1.4 angstroms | 8.72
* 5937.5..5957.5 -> -0.7 angstroms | 10.2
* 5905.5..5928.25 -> -0.2 angstroms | 9.99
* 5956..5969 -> -0.2 angstroms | 9.95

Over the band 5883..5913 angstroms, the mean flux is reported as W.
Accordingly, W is 9.39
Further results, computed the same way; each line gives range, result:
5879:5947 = 9.65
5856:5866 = 9.67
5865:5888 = 10.2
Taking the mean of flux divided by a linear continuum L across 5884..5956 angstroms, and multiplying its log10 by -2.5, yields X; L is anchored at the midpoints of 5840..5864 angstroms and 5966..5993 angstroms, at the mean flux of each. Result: 0.023 mag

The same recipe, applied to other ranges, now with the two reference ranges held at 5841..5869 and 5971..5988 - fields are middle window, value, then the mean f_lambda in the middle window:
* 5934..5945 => -0.03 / 10.1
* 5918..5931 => 0.04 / 9.49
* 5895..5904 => 0.09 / 9.11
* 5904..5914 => -0.03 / 10.2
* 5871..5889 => -0.02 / 10.2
